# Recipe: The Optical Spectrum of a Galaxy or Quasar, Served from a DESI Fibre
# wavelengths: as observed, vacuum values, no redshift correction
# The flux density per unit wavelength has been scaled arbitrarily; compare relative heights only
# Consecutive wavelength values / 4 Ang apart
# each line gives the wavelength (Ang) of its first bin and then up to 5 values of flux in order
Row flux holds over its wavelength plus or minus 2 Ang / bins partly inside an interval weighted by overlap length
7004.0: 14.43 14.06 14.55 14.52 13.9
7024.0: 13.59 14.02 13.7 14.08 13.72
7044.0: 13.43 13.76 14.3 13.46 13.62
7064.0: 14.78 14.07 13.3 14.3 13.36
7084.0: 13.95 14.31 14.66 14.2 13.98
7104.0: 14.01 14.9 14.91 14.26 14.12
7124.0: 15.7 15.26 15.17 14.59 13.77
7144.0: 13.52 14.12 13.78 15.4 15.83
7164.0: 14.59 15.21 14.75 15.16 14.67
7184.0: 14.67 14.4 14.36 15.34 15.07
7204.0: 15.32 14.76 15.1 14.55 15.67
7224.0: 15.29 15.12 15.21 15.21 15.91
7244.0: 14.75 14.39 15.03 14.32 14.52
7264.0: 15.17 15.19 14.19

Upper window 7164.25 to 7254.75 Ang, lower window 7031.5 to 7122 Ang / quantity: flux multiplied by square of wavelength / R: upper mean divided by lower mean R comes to 1.11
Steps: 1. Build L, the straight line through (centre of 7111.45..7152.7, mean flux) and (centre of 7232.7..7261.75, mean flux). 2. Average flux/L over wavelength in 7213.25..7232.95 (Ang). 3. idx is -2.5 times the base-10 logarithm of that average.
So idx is -0.026 mag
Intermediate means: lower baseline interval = 14.5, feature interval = 15.2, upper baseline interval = 14.9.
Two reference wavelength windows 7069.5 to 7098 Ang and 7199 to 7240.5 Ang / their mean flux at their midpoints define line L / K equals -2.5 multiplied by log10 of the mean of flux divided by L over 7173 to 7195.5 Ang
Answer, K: 0.013 mag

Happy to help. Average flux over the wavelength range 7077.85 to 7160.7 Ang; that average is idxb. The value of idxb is 14.4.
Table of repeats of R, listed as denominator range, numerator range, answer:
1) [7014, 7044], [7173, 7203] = 1.12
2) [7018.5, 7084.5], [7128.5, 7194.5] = 1.09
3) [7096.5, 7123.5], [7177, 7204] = 1.05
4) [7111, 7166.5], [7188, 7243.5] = 1.05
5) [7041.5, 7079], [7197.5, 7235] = 1.14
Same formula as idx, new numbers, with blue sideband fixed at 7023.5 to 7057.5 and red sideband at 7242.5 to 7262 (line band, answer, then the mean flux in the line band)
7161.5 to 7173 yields -0.05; 14.9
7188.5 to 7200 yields -0.03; 14.8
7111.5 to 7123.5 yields -0.03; 14.5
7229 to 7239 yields -0.05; 15.3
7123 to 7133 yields -0.09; 15.4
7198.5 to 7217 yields -0.04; 15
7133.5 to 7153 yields 0.01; 14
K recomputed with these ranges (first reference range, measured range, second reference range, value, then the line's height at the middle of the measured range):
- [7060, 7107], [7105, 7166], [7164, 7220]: -0.01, 14.5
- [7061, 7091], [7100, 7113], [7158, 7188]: -0.01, 14.3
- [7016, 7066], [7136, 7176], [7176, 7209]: 0.00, 14.6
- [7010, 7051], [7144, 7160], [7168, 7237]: 0.01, 14.7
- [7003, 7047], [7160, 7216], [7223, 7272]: -0.01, 14.7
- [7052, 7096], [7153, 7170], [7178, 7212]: -0.04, 14.6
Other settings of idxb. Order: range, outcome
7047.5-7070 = 14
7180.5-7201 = 14.7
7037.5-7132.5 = 14.2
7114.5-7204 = 14.7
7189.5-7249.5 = 15.1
